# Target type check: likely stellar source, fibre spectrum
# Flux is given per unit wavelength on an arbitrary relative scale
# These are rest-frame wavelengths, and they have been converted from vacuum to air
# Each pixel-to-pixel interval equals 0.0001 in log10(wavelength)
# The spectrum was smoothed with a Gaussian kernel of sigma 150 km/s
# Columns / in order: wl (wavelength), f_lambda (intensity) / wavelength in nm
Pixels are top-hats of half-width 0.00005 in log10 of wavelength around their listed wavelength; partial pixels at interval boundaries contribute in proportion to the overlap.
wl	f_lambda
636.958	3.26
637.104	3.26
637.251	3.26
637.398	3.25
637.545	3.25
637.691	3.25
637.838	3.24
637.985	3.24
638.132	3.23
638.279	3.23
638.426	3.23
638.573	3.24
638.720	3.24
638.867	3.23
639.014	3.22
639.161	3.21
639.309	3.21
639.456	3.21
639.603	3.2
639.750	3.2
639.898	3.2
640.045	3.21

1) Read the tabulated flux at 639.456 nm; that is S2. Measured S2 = 3.21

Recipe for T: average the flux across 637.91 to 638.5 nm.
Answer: 3.23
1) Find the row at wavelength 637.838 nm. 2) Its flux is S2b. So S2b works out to 3.24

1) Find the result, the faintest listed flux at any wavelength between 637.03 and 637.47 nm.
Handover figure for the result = 3.25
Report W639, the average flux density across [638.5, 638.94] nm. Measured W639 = 3.24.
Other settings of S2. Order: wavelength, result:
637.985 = 3.24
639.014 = 3.22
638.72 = 3.24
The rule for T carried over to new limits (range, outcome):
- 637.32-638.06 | 3.25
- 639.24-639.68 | 3.21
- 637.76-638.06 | 3.24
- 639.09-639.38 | 3.2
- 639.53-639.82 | 3.2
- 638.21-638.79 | 3.24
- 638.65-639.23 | 3.23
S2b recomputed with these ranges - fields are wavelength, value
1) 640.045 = 3.21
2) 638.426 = 3.23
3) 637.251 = 3.26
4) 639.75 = 3.2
